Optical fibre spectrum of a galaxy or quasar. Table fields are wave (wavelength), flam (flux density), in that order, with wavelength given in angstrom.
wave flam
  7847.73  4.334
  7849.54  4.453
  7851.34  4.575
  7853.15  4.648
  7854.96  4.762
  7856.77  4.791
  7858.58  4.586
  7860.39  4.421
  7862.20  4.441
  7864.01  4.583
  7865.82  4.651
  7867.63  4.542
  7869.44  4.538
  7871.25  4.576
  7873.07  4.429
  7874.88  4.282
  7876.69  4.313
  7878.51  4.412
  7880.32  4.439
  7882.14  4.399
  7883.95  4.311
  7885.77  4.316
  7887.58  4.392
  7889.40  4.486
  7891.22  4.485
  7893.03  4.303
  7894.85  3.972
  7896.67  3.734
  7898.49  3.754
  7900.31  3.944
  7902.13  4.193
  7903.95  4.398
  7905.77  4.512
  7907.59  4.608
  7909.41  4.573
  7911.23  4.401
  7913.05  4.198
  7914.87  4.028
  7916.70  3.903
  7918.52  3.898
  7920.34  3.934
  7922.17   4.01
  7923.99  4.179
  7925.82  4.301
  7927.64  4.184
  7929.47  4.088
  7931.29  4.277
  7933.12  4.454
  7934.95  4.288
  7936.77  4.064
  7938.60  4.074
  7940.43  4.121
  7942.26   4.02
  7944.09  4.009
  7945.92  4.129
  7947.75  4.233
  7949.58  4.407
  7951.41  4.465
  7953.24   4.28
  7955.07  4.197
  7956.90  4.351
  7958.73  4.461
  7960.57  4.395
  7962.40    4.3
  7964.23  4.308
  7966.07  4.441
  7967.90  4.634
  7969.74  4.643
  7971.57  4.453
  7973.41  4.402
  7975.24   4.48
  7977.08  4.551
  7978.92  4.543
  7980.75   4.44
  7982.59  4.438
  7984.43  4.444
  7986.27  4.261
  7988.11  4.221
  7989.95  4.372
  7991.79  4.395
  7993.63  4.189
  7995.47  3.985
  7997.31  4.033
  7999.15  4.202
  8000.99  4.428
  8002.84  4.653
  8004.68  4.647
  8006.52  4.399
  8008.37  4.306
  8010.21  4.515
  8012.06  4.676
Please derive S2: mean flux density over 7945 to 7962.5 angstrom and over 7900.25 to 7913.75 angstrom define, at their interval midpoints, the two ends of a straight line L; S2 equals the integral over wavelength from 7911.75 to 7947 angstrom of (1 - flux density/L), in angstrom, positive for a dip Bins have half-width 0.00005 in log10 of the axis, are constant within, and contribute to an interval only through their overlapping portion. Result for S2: 1.9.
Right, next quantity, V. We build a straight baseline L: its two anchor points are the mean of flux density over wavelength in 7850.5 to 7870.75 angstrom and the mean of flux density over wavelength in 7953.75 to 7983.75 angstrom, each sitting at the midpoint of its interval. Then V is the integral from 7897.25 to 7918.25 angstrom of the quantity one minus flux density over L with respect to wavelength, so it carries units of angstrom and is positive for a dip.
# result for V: 1.5 angstrom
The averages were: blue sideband 4.59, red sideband 4.44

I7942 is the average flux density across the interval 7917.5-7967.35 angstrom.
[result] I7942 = 4.22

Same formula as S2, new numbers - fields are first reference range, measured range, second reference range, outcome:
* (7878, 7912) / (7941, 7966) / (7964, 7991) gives 0.7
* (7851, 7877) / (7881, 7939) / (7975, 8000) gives 3.3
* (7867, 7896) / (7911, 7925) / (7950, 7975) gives 1.1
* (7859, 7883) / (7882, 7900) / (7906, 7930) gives 0.6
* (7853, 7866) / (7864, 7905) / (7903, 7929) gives 1.1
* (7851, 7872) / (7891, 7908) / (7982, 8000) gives 1.2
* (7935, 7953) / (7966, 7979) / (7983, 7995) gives -0.8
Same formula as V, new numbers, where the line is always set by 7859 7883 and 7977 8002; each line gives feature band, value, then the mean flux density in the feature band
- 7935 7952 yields 0.79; 4.17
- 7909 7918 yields 0.46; 4.19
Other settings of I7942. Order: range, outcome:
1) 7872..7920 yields 4.25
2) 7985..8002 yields 4.24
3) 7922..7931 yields 4.18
